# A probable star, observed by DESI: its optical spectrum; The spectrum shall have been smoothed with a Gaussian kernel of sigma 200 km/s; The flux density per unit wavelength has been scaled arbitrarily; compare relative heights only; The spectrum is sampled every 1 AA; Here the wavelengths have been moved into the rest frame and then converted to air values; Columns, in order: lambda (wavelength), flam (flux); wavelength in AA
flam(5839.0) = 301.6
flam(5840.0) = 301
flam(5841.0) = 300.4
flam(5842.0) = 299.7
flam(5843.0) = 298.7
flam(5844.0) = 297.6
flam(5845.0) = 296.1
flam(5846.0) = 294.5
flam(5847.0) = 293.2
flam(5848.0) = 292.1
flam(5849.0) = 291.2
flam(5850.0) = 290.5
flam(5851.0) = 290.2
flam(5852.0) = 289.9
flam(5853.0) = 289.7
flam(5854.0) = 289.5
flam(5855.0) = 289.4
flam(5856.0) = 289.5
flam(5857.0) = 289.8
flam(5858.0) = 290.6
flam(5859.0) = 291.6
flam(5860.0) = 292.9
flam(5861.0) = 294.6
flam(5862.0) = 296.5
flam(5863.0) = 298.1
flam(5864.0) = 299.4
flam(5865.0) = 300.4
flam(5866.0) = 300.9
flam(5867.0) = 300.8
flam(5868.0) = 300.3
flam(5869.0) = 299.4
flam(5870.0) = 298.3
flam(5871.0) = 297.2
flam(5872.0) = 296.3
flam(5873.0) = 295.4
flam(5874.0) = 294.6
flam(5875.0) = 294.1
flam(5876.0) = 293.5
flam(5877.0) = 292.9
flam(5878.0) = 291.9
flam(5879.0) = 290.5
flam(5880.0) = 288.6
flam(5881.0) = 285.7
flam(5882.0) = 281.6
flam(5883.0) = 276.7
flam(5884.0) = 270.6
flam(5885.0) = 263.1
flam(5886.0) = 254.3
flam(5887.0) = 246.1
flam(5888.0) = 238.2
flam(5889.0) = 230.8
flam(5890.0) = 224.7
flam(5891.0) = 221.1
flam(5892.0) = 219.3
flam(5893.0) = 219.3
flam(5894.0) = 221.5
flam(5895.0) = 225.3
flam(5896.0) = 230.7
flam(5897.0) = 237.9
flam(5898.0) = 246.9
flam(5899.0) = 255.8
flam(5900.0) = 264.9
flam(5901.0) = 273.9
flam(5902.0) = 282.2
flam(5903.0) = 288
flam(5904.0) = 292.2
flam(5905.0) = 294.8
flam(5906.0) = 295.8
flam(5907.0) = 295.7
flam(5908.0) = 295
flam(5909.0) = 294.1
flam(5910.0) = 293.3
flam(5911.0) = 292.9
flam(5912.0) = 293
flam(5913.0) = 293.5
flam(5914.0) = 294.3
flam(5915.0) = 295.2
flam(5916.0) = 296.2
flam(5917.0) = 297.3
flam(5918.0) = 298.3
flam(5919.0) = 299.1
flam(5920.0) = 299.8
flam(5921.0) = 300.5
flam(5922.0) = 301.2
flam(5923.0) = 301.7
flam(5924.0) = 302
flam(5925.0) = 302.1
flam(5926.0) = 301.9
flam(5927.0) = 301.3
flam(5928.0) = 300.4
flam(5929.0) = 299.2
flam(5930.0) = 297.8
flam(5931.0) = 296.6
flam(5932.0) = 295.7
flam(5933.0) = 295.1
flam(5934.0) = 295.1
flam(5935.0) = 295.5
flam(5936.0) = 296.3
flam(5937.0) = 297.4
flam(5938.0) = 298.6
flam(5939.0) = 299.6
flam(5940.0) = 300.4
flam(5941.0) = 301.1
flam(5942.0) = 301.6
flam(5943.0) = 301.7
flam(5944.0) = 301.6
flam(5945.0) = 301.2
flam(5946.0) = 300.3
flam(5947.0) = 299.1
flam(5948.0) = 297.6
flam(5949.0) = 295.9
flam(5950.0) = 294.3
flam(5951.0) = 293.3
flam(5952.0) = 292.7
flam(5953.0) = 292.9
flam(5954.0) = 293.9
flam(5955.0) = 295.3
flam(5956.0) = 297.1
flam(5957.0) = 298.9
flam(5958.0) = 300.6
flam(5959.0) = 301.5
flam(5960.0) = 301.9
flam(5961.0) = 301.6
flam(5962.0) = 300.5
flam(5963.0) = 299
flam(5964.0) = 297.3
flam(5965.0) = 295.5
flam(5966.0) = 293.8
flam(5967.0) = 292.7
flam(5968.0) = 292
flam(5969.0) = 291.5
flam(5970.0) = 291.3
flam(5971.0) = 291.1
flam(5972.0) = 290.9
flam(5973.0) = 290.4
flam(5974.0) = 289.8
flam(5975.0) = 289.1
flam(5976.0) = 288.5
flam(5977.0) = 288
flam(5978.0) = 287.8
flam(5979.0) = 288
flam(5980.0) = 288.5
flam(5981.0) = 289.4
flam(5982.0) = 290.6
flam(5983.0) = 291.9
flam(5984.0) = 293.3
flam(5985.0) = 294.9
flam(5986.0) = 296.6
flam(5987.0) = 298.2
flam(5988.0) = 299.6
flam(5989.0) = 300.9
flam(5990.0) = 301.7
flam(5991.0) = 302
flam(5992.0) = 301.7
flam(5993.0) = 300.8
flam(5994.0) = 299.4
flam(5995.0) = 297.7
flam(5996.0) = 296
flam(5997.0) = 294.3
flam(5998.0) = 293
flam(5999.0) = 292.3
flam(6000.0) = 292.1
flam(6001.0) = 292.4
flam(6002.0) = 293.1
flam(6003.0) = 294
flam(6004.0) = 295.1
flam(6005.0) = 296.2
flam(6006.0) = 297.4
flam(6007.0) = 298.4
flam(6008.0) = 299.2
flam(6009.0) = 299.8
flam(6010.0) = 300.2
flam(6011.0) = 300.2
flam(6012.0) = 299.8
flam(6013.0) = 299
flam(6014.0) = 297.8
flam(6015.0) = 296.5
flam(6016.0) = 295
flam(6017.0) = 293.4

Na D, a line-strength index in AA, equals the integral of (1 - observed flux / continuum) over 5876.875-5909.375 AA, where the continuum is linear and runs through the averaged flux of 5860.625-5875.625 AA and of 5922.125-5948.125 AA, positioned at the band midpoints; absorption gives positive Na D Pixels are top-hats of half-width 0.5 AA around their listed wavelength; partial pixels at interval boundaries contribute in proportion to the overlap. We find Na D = 3.9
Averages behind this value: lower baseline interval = 298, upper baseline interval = 299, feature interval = 263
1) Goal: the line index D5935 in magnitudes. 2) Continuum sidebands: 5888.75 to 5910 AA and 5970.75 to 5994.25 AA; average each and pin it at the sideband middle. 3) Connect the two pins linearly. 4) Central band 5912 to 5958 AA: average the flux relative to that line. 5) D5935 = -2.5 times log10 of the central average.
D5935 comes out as -0.09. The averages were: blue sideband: 259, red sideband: 294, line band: 298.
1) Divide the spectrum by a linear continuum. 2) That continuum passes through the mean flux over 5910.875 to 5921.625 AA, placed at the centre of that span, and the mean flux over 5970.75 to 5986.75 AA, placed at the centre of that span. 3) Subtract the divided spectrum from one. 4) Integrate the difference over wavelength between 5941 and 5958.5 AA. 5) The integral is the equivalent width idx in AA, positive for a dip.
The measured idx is -0.3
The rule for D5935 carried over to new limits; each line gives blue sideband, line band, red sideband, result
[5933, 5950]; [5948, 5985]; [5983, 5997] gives 0.018 mag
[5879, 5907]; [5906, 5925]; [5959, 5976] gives -0.108 mag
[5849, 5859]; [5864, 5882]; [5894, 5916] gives -0.037 mag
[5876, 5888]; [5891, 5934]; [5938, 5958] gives 0.015 mag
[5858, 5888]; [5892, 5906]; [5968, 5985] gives 0.129 mag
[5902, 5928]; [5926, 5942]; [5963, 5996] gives -0.009 mag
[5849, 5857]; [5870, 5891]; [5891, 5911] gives 0.003 mag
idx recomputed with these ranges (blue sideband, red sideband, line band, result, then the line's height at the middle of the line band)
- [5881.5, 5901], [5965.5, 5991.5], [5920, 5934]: -1.9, 264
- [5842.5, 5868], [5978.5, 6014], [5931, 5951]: -0.2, 295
